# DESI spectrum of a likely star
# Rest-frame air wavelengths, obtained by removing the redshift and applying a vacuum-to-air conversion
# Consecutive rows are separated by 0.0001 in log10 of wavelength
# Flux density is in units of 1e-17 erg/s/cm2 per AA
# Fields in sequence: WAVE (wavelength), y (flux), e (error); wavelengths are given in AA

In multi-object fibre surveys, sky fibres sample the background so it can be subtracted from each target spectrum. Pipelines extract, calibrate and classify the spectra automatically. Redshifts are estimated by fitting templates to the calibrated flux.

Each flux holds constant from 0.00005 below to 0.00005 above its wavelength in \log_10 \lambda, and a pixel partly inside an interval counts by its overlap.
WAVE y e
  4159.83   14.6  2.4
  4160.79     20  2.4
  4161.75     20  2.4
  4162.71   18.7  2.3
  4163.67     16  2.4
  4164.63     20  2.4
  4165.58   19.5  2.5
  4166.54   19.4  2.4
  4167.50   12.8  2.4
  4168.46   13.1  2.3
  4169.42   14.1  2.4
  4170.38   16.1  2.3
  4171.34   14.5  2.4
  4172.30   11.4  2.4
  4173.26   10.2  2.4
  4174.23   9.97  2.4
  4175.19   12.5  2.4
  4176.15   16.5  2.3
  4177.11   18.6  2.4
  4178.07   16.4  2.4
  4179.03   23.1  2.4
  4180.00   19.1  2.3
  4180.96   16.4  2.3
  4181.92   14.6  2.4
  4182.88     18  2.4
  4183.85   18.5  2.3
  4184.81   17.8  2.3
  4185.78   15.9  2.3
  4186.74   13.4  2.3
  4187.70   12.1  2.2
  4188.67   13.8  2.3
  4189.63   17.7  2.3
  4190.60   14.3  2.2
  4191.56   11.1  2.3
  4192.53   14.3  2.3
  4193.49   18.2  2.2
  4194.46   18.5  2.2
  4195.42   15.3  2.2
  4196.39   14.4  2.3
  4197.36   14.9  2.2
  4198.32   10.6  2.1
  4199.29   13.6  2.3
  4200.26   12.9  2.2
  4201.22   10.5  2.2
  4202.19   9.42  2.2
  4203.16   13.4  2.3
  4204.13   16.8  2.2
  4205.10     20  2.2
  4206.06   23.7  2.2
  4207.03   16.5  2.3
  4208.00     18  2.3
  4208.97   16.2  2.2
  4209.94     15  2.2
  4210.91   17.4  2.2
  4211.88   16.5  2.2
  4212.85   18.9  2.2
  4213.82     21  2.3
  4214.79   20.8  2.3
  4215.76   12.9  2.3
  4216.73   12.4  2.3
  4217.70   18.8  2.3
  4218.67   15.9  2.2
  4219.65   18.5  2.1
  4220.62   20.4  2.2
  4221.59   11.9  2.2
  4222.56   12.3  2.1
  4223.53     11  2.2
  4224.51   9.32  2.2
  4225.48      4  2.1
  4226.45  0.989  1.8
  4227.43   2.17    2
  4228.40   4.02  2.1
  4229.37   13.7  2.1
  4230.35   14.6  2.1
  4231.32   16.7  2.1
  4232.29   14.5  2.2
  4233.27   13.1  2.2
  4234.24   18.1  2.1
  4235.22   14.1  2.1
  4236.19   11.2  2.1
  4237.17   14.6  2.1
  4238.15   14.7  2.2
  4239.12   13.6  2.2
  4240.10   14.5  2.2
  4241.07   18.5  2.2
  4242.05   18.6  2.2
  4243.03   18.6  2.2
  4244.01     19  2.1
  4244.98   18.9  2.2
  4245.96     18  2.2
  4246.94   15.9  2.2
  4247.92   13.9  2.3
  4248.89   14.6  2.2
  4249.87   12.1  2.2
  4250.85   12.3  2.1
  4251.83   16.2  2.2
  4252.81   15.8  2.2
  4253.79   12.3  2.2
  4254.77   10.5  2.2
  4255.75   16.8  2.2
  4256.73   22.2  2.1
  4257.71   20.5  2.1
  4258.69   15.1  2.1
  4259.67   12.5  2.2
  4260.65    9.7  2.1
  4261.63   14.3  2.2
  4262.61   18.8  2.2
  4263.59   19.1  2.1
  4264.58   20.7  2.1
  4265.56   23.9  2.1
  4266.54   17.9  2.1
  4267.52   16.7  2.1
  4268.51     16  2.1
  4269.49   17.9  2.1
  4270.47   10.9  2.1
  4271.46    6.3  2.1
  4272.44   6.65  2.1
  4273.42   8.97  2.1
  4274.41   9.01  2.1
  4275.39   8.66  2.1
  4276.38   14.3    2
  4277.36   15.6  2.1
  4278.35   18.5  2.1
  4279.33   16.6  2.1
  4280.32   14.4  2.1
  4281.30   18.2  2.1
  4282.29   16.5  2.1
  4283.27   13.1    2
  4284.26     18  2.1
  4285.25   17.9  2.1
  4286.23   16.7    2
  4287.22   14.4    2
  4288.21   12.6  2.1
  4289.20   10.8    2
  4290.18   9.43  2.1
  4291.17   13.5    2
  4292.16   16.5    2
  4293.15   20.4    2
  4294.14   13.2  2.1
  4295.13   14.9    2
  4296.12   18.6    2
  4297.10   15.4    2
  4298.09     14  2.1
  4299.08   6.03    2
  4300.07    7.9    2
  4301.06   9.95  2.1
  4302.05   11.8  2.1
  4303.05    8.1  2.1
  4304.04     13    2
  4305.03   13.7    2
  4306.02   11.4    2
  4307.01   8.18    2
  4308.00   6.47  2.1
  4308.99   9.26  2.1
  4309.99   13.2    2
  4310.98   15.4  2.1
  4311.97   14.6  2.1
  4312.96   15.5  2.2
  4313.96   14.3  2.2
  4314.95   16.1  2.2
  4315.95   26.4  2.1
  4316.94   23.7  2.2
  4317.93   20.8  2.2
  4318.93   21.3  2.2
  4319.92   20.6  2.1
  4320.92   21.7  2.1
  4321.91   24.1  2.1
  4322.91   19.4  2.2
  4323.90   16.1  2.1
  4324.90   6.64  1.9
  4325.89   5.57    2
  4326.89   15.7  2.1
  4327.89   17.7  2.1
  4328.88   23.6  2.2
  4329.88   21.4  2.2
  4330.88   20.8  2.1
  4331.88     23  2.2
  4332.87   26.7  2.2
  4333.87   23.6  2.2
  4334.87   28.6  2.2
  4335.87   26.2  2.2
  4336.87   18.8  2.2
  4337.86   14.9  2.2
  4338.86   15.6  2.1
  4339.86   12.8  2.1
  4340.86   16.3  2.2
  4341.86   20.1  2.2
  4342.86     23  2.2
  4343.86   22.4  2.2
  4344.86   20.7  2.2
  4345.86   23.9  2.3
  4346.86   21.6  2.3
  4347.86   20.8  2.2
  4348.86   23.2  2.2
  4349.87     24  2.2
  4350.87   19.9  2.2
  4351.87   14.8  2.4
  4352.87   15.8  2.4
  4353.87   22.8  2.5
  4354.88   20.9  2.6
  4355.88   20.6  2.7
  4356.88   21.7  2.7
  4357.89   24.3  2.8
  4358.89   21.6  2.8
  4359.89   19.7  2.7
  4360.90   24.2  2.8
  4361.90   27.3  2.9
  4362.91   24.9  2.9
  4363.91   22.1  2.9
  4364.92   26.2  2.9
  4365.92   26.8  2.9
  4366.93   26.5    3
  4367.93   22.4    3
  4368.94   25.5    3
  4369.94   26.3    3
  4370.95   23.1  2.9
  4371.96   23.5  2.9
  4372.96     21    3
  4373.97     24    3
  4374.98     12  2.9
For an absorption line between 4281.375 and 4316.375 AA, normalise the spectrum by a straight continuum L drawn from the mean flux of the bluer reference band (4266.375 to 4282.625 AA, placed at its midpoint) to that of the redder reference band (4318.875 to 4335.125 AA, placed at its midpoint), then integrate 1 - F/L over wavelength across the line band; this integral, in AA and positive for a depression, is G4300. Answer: 5.6 AA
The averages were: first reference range 13.6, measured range 13.7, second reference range 19.6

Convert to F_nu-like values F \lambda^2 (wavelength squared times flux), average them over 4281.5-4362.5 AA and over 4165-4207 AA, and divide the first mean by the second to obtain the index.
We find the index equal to 1.22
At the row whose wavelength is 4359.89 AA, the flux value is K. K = 19.7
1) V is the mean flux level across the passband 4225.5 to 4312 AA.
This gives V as 13.9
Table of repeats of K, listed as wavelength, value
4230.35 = 14.6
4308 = 6.47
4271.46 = 6.3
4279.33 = 16.6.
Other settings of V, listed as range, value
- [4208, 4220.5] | 17.2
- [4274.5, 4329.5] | 14.9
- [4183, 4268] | 15.1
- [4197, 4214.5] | 15.9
